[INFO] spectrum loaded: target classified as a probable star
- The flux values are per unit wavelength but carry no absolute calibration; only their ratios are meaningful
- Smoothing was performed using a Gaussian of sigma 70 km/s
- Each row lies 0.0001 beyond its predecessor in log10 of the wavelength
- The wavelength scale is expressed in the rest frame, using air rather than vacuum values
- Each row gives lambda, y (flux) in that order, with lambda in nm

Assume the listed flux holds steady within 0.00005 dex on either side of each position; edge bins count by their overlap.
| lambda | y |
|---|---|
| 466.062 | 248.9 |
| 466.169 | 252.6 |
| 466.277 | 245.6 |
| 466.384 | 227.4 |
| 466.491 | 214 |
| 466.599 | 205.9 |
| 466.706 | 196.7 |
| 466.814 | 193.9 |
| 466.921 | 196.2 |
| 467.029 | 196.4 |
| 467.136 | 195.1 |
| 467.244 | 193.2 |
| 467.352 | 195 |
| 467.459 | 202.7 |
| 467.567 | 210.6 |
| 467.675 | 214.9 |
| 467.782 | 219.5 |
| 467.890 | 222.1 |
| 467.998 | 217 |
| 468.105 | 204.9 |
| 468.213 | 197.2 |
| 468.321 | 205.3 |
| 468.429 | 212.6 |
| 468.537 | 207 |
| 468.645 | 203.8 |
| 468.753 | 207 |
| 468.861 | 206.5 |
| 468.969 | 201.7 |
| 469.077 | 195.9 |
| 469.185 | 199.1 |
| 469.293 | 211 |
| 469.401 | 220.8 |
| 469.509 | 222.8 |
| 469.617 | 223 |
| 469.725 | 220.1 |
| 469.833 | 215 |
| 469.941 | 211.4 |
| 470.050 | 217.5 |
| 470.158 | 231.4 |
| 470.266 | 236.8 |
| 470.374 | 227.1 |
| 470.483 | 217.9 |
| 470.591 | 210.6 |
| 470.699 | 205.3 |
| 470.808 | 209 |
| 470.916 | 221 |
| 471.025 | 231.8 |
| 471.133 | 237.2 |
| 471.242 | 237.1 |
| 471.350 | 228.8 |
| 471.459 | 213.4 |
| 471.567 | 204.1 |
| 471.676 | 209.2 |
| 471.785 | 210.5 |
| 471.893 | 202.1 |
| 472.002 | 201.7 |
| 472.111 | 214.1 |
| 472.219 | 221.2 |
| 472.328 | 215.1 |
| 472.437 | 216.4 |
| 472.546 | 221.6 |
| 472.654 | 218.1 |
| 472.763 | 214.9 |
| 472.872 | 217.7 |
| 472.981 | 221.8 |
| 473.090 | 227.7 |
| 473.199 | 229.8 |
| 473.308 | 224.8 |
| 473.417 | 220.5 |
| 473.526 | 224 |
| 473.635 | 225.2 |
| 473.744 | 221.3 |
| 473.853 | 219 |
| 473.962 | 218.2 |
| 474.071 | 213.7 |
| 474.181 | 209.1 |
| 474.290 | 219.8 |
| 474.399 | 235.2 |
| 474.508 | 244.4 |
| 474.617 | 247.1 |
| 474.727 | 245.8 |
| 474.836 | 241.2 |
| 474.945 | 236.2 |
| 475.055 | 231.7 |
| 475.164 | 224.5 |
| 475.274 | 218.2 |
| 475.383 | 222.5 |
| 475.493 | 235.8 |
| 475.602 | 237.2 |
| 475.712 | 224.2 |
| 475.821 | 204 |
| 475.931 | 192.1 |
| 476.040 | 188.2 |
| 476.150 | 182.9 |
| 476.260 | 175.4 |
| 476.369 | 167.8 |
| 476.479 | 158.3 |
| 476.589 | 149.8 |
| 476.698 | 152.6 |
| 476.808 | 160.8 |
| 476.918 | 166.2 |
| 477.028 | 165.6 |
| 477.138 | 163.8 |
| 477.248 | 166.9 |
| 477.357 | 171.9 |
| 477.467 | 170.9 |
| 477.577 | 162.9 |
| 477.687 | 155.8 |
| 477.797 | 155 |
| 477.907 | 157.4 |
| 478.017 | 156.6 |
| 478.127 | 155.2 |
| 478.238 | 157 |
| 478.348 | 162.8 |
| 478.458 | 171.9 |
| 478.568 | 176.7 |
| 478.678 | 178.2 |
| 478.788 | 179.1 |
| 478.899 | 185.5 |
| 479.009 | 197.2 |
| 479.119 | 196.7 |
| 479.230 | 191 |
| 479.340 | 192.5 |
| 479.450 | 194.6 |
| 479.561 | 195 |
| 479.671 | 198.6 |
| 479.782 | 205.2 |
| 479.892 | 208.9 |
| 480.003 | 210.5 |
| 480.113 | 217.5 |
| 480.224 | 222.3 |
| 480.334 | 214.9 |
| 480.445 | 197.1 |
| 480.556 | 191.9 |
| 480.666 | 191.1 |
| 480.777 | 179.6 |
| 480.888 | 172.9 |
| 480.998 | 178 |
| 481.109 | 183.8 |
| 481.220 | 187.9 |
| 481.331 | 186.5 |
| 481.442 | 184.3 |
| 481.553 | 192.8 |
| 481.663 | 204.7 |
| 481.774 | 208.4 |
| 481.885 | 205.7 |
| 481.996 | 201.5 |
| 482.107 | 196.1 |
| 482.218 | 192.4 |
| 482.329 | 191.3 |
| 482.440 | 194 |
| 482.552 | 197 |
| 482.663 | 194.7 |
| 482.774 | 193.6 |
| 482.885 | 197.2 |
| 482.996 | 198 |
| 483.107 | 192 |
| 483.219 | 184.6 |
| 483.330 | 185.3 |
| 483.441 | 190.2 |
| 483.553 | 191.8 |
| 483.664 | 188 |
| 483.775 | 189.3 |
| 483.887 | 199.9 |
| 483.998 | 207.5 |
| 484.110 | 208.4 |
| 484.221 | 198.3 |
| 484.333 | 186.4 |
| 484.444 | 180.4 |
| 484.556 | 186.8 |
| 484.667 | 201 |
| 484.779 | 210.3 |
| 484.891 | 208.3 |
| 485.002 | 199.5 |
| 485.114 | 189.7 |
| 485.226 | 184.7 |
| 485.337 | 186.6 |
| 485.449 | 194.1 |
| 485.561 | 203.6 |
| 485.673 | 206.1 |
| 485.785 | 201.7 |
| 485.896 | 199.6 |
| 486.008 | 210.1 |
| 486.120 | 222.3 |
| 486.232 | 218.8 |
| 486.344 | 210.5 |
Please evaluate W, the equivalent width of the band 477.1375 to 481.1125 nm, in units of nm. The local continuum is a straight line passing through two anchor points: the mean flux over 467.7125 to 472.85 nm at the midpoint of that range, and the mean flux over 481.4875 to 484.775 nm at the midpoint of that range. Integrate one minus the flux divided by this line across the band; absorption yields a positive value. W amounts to 0.36 nm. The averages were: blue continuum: 215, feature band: 183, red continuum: 195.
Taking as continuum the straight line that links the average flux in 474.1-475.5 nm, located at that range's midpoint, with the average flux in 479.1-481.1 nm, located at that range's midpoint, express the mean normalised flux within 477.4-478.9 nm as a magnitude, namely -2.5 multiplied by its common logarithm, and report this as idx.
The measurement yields 0.26 mag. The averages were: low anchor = 231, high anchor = 197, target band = 165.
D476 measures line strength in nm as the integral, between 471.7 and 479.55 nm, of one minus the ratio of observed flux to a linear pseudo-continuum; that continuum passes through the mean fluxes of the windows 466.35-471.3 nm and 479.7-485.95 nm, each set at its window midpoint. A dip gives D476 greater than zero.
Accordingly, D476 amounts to 0.21 nm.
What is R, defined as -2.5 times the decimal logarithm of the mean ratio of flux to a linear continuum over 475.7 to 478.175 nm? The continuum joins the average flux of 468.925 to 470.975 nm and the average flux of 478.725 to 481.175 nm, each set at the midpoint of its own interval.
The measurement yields 0.19 mag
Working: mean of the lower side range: 216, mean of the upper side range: 196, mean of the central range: 169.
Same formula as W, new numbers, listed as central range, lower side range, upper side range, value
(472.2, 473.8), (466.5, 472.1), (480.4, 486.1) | -0.112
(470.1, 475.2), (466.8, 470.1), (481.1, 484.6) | -0.468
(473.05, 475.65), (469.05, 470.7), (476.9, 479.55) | -0.468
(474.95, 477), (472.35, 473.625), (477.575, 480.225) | 0.080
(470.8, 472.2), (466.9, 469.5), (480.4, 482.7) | -0.102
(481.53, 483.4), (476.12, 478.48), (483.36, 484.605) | -0.097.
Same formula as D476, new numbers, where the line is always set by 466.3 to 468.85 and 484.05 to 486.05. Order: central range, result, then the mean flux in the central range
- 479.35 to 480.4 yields -0.03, 207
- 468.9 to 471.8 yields -0.18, 217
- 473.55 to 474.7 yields -0.13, 226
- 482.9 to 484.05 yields 0.03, 193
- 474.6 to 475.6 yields -0.15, 233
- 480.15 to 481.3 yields 0.04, 192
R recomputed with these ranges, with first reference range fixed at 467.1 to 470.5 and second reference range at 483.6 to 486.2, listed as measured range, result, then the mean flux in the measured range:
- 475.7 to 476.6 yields 0.13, 182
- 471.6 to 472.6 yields -0.02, 212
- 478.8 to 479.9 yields 0.04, 195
